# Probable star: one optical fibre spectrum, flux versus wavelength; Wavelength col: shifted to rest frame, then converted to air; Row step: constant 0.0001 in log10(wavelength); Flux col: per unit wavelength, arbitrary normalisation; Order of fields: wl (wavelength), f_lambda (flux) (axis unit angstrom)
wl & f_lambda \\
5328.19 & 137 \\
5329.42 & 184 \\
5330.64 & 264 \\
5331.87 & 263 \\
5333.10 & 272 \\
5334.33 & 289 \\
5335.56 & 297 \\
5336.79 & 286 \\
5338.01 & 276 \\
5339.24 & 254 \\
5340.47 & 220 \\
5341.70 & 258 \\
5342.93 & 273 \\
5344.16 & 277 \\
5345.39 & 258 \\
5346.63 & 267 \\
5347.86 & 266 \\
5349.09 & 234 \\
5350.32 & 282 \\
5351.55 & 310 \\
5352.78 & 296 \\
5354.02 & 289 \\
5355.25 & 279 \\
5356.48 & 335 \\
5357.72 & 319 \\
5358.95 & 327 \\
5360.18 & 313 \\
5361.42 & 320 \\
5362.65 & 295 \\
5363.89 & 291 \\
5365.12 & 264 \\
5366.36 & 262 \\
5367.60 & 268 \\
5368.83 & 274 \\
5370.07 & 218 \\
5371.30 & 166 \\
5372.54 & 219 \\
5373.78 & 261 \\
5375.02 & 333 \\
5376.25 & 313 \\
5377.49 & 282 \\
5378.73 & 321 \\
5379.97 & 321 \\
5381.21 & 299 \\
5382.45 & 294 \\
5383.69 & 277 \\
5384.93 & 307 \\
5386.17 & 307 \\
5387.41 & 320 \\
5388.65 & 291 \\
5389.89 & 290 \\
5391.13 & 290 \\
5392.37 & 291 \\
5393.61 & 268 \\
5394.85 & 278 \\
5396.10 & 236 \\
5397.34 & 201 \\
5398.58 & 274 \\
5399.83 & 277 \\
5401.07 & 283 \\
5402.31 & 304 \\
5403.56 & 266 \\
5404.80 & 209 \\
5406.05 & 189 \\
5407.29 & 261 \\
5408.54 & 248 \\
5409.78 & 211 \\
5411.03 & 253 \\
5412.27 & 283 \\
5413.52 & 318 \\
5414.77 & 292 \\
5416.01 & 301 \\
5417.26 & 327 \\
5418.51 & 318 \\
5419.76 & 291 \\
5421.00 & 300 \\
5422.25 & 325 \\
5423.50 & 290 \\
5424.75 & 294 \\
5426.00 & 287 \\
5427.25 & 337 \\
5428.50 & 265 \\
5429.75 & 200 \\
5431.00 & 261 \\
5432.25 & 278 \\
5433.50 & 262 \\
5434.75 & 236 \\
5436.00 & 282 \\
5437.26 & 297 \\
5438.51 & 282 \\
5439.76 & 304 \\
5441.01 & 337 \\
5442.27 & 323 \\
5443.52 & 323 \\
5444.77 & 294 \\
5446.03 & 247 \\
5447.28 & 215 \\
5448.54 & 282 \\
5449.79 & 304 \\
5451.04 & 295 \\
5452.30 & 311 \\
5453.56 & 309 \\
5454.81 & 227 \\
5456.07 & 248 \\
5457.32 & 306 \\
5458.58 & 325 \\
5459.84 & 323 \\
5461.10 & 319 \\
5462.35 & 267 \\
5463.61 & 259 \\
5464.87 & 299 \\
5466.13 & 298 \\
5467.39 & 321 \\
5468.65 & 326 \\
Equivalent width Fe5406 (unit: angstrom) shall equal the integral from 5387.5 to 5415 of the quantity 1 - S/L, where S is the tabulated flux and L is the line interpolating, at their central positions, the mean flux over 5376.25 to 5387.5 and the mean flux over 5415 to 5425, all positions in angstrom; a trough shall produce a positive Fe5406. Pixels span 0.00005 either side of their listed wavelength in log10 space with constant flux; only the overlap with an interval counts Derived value 3.6 angstrom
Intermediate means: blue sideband 303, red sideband 306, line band 265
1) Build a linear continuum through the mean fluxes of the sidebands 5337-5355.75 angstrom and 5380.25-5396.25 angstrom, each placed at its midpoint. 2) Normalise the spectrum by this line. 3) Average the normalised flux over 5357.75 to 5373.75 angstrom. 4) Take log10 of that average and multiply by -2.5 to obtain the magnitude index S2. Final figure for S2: 0.04 mag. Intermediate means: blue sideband 270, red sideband 291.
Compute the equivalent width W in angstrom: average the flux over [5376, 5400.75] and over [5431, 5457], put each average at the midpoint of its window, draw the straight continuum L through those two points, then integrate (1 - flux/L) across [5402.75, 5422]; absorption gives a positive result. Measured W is 0.8 angstrom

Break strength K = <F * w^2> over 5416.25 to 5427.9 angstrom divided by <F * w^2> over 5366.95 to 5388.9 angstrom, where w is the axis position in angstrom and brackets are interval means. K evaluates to 1.1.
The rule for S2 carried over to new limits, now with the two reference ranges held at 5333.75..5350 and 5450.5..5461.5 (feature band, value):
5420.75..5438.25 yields 0.04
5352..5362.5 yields -0.15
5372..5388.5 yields -0.08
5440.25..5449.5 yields 0.01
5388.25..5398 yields 0.04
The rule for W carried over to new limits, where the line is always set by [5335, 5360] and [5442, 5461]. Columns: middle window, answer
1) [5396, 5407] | 1.4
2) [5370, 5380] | 0.4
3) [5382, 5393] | -0.5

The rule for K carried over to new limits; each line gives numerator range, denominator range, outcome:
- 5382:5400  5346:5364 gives 0.96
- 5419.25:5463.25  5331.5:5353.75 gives 1.10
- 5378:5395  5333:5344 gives 1.12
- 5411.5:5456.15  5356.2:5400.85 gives 1.04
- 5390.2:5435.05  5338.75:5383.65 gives 1.00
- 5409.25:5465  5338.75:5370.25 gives 1.06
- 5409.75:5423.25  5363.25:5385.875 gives 1.09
